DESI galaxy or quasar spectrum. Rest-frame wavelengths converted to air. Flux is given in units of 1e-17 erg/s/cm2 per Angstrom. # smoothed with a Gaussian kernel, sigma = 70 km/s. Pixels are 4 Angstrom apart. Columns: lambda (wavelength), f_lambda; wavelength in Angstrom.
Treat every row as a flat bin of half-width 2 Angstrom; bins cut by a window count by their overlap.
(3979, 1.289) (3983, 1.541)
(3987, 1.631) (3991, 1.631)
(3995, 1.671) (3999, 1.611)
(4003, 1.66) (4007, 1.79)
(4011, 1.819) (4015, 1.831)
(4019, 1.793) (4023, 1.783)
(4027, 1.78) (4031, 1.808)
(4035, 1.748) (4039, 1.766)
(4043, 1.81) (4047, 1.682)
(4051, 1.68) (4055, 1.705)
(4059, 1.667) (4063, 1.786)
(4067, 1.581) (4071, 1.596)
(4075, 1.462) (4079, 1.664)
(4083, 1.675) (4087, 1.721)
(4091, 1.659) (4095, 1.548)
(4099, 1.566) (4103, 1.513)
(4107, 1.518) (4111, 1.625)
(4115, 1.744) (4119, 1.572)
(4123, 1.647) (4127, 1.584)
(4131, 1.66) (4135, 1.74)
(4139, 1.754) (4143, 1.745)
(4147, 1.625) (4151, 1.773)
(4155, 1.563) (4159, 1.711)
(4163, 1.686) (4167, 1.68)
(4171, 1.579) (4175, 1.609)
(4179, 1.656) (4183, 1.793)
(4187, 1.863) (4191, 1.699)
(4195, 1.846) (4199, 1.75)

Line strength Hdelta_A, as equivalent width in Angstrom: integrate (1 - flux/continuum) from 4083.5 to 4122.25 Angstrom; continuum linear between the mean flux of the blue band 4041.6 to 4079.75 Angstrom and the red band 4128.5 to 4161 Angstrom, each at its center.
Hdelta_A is 1.54 Angstrom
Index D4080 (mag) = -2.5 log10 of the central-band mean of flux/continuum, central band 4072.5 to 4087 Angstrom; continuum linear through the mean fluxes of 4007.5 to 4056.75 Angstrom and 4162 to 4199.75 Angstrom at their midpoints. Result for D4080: 0.09 mag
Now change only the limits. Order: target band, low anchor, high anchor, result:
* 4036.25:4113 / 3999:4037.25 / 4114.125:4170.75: 0.05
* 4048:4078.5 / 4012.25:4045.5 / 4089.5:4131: 0.04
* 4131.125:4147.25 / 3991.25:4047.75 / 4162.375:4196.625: 0.00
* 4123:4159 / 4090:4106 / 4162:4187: -0.03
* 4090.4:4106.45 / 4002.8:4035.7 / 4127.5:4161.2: 0.11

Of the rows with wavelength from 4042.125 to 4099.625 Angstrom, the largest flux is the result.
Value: 1.81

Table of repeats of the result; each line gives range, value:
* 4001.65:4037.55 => 1.831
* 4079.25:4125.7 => 1.744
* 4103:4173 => 1.773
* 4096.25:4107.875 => 1.566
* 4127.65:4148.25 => 1.754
